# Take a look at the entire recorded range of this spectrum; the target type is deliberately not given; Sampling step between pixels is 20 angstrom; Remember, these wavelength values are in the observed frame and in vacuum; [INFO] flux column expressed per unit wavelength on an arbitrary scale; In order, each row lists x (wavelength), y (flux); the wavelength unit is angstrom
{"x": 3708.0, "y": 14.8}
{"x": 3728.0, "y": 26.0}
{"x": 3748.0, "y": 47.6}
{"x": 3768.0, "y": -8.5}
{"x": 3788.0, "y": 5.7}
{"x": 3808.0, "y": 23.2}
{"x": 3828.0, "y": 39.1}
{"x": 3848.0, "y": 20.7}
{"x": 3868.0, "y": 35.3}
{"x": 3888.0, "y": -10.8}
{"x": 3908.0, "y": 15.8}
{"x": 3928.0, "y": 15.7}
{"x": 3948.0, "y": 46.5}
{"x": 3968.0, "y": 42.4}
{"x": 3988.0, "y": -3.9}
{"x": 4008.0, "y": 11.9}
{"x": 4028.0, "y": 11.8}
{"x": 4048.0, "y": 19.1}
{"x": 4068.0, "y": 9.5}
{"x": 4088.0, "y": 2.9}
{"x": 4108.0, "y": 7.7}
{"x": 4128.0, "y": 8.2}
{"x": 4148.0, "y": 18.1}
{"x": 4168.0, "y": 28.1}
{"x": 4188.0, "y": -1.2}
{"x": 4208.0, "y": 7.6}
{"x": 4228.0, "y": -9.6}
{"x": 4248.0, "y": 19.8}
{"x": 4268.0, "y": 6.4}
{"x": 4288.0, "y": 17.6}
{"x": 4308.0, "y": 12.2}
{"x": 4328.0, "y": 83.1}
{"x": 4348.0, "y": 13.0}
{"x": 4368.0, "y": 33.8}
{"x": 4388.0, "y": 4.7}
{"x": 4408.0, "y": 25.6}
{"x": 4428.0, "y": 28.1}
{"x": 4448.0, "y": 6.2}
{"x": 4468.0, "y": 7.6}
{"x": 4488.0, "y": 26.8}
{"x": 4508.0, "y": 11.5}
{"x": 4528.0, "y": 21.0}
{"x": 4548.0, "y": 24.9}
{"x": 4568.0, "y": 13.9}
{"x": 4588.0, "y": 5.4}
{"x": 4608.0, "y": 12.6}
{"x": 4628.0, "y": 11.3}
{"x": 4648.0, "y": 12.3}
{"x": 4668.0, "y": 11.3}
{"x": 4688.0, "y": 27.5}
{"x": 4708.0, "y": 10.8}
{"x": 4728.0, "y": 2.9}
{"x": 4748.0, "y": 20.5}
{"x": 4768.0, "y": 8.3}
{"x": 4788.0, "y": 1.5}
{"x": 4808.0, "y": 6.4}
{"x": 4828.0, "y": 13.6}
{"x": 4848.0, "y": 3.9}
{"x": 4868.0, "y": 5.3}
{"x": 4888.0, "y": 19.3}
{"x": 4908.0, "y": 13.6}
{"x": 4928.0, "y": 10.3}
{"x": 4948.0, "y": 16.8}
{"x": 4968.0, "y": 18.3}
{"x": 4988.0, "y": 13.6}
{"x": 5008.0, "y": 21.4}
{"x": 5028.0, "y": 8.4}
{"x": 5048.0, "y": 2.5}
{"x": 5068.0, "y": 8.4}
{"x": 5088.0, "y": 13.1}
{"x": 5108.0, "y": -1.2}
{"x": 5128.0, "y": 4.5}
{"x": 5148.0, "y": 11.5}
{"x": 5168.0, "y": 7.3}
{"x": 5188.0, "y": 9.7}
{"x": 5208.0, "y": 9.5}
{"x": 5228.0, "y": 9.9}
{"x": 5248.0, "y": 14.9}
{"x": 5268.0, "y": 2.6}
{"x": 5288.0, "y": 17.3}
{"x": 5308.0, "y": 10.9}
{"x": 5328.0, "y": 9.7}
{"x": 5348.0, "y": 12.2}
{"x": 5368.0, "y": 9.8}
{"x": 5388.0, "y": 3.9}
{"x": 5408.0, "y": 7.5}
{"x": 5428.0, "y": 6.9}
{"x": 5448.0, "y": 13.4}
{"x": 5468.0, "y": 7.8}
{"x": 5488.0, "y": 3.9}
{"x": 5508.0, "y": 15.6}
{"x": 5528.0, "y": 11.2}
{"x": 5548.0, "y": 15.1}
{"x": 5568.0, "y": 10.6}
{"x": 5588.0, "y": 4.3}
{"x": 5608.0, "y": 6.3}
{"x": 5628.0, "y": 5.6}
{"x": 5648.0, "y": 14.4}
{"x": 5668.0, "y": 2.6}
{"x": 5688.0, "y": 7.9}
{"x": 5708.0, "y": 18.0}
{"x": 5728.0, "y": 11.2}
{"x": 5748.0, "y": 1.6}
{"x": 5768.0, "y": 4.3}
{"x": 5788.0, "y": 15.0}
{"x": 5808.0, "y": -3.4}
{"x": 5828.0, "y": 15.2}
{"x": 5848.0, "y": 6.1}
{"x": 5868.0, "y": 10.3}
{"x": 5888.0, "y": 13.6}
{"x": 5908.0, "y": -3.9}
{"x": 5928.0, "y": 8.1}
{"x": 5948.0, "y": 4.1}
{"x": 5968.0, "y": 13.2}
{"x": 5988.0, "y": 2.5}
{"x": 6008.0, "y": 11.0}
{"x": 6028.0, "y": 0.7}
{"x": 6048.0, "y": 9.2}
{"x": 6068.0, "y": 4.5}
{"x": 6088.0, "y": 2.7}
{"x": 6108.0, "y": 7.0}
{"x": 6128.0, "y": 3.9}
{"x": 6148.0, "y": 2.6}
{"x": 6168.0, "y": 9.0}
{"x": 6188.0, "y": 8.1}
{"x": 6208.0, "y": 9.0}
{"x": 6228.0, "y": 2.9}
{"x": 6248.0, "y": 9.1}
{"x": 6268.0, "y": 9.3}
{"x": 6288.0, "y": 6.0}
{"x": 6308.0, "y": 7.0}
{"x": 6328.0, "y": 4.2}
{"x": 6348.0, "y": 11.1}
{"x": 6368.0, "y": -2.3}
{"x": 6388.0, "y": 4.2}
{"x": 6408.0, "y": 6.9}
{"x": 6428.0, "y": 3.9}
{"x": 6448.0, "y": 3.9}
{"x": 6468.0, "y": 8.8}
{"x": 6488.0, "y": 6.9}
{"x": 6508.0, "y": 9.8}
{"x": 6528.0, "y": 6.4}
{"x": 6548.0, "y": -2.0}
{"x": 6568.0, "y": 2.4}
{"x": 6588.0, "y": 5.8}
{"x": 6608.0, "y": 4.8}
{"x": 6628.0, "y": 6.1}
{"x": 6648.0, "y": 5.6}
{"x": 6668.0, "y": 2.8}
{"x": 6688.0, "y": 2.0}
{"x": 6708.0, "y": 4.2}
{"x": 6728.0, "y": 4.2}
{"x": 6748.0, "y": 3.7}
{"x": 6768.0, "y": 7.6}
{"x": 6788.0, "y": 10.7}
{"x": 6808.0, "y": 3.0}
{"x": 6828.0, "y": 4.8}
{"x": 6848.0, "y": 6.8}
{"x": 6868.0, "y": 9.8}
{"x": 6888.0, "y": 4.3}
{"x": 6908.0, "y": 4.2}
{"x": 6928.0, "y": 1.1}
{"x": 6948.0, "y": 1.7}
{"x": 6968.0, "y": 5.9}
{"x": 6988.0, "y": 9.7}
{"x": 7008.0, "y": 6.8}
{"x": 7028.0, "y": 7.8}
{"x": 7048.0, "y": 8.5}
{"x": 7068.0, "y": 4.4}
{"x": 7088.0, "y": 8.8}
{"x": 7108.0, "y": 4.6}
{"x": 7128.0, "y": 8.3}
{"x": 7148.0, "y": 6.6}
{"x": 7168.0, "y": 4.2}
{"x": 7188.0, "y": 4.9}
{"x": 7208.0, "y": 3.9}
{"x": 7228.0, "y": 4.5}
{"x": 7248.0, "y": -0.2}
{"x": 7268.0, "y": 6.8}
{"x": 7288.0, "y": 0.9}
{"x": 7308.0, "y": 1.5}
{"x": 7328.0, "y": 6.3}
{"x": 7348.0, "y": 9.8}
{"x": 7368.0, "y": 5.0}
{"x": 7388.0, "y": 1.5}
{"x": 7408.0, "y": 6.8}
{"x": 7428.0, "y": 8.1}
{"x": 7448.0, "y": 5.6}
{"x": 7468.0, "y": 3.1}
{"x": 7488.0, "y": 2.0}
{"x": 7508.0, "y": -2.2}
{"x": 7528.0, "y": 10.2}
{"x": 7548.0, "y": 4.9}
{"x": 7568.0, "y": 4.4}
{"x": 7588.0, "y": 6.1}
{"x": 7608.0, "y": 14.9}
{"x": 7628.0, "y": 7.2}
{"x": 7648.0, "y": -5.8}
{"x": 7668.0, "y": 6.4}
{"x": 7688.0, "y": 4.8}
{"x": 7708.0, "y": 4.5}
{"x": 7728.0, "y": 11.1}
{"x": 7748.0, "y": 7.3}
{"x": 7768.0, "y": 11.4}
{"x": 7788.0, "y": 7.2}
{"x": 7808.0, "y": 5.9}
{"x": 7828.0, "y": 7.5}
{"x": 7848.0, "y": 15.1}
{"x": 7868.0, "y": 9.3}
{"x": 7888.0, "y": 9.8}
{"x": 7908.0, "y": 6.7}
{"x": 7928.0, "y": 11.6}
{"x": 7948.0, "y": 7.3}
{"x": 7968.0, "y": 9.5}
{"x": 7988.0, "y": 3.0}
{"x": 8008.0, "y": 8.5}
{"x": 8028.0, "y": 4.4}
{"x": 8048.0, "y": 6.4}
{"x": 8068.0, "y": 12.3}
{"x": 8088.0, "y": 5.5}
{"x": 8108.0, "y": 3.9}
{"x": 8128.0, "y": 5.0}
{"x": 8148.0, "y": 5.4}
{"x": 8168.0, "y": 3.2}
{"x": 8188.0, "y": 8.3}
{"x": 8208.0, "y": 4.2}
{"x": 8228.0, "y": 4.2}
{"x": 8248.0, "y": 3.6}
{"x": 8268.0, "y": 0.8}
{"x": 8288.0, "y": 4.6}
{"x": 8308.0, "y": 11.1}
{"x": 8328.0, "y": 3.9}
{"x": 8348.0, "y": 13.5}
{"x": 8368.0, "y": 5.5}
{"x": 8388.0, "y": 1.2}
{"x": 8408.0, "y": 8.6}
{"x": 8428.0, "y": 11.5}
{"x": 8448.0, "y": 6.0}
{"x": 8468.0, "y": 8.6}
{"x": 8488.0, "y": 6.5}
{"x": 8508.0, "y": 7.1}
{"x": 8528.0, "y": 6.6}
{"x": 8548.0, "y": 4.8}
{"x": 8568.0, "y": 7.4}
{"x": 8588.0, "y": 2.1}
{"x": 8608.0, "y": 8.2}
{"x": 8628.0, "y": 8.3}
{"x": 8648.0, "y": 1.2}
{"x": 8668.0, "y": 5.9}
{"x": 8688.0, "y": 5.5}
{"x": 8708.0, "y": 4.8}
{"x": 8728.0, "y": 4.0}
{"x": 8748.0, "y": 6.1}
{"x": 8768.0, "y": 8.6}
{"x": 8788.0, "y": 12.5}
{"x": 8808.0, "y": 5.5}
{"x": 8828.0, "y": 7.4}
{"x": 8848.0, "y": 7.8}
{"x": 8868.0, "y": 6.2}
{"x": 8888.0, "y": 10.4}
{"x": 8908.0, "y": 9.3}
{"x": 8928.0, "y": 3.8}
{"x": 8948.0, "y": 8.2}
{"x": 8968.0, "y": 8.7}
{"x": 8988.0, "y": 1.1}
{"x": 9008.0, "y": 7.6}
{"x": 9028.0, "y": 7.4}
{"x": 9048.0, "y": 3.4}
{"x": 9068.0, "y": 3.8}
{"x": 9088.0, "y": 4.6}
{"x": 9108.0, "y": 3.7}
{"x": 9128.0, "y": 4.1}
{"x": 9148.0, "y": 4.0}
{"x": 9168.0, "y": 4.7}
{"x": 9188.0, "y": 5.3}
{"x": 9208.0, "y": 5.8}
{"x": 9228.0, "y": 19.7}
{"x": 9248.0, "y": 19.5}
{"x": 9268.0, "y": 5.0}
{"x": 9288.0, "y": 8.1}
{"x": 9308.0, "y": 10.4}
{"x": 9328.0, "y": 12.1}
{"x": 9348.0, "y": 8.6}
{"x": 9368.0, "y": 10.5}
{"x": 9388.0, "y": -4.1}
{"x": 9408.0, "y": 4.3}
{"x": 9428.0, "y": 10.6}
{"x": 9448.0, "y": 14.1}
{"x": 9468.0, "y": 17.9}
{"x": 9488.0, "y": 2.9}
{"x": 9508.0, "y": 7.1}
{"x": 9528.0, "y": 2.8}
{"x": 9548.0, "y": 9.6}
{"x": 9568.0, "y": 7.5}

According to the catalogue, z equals 1.48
